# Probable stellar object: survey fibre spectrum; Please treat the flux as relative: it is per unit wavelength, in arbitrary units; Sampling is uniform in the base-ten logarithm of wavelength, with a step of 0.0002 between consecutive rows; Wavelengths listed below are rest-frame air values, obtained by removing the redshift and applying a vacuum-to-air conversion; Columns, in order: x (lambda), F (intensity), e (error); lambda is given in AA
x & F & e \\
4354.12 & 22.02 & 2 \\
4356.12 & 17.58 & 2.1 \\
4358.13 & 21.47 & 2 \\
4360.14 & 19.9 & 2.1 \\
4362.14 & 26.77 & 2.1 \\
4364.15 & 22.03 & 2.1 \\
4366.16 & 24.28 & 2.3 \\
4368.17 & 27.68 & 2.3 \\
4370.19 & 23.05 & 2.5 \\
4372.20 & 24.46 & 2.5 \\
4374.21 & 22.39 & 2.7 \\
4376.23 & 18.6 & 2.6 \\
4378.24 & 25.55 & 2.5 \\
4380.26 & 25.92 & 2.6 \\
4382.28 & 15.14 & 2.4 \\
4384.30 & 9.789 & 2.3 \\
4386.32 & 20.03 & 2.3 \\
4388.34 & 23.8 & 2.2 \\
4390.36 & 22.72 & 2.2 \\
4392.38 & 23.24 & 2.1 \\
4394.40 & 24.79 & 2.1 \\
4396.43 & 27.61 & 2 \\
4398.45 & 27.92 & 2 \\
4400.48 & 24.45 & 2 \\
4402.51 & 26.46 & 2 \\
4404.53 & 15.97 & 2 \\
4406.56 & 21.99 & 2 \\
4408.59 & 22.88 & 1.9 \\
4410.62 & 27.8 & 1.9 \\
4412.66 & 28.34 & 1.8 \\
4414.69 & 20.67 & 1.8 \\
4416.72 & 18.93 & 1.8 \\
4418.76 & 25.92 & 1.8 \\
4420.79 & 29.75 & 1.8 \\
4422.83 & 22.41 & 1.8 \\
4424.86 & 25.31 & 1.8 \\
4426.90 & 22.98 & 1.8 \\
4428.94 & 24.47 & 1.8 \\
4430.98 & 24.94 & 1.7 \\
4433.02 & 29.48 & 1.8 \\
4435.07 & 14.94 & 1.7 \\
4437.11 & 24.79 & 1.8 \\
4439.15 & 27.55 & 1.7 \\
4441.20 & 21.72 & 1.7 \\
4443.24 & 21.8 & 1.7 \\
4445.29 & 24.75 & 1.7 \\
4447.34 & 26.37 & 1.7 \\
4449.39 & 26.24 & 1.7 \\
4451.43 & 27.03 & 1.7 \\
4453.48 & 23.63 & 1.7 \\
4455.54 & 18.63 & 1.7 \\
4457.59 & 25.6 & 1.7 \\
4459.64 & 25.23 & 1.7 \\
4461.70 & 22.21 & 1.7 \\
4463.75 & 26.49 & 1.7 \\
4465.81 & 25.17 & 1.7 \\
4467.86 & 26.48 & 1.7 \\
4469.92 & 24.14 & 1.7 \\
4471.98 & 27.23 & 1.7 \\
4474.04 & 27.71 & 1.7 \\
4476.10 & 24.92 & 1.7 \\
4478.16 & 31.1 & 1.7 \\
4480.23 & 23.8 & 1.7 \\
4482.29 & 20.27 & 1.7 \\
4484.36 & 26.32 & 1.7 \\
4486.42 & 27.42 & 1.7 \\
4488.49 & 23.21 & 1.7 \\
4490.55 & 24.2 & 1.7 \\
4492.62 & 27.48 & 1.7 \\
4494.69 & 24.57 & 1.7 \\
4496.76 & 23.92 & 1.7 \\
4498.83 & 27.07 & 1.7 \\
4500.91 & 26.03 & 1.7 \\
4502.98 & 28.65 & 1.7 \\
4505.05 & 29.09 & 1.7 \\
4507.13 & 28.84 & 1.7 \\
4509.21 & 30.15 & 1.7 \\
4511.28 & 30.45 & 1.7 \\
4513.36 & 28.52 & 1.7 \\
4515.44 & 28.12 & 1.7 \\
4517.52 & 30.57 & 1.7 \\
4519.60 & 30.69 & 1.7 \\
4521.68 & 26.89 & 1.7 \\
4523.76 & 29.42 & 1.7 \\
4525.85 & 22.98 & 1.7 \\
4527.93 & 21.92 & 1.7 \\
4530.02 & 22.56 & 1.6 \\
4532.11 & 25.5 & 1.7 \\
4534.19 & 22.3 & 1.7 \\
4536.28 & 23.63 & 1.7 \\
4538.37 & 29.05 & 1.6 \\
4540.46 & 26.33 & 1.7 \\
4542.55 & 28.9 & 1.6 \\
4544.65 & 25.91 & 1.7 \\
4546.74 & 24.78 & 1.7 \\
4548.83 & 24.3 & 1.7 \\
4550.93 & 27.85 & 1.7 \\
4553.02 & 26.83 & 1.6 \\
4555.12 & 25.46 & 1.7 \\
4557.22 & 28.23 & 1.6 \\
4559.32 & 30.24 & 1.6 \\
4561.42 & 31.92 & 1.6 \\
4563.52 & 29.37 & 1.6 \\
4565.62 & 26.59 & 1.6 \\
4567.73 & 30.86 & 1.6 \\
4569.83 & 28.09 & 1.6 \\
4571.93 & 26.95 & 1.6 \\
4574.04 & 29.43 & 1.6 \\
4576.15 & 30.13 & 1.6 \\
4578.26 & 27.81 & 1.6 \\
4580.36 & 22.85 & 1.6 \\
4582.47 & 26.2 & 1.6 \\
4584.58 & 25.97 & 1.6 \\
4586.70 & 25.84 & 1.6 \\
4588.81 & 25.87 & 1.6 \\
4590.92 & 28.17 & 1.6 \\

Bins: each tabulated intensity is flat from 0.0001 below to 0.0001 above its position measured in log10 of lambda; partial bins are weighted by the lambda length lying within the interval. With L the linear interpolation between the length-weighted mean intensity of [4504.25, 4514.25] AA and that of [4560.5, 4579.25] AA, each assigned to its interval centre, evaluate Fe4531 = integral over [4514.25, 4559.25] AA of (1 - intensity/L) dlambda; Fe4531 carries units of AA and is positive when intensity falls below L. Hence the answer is 4.4 AA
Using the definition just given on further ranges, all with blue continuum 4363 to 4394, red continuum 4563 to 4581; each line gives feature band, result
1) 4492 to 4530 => -1.78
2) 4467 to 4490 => -0.47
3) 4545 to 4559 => 0.53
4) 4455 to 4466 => 0.25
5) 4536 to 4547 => 0.16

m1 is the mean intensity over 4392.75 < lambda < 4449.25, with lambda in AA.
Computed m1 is 24.3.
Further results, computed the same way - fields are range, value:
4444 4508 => 25.6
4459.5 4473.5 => 25.4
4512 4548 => 26.4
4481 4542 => 26.4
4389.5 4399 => 25.2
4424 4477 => 24.6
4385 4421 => 23.8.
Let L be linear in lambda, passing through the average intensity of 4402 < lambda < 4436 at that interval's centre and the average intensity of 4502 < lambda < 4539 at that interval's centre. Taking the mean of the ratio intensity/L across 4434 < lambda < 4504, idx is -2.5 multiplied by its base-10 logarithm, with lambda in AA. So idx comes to 0.022 mag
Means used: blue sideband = 23.7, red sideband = 27.2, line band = 24.9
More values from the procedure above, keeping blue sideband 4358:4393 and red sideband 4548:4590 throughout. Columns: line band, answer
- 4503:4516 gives -0.13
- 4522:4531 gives 0.08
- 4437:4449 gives -0.03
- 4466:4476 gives -0.06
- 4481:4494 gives 0.02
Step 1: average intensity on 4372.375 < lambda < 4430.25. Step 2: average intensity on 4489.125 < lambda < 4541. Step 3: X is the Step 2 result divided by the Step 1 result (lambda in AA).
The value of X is 1.16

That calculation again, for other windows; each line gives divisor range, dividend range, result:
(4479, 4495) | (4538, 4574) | 1.12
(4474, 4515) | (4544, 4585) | 1.03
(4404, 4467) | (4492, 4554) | 1.11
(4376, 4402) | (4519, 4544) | 1.15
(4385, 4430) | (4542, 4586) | 1.15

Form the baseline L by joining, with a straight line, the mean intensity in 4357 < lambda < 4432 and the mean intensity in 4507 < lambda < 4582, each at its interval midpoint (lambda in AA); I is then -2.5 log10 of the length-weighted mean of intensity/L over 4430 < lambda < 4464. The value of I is 0.023 mag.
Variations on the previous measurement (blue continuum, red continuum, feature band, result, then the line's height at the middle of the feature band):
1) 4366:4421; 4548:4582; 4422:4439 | 0.01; 24.1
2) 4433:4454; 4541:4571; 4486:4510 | -0.03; 25.9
